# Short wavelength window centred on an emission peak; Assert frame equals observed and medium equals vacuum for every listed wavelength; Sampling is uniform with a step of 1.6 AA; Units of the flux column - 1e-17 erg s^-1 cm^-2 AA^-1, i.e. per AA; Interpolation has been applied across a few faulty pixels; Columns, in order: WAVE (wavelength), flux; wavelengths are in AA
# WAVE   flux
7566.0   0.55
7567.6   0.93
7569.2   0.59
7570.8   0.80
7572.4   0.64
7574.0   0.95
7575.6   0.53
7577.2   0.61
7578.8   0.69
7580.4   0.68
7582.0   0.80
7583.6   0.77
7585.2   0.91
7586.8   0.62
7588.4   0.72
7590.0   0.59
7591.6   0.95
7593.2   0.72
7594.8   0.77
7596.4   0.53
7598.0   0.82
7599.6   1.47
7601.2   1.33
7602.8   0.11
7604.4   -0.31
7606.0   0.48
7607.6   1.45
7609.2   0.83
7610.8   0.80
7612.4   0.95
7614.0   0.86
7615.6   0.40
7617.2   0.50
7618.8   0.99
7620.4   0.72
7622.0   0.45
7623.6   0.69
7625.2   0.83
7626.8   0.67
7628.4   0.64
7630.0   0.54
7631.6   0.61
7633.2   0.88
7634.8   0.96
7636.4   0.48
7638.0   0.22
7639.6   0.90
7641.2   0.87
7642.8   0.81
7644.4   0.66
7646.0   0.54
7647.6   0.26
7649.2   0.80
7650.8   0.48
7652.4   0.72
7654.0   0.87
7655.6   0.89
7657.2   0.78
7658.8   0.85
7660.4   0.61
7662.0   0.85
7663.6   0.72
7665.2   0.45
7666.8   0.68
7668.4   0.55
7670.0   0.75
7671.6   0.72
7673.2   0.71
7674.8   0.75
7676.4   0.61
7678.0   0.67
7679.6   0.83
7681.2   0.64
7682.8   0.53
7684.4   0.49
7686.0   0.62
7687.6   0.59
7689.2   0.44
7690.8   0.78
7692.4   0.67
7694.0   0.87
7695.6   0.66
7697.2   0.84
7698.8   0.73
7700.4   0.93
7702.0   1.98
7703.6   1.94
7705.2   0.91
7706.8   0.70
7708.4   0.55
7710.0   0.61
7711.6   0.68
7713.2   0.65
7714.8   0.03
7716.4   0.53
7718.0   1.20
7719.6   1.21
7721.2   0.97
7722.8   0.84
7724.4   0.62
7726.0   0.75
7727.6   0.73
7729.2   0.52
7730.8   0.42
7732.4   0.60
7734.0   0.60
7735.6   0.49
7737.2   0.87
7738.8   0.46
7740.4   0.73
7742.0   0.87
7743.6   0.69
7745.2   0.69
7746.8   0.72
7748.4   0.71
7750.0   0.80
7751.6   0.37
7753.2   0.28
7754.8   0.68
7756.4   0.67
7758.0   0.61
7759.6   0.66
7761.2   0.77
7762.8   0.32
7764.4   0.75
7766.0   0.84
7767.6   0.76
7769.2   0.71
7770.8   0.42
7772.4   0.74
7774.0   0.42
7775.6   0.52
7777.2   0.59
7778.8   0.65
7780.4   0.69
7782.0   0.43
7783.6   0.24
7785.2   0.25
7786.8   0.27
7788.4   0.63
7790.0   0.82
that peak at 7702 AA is [S II] 6716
